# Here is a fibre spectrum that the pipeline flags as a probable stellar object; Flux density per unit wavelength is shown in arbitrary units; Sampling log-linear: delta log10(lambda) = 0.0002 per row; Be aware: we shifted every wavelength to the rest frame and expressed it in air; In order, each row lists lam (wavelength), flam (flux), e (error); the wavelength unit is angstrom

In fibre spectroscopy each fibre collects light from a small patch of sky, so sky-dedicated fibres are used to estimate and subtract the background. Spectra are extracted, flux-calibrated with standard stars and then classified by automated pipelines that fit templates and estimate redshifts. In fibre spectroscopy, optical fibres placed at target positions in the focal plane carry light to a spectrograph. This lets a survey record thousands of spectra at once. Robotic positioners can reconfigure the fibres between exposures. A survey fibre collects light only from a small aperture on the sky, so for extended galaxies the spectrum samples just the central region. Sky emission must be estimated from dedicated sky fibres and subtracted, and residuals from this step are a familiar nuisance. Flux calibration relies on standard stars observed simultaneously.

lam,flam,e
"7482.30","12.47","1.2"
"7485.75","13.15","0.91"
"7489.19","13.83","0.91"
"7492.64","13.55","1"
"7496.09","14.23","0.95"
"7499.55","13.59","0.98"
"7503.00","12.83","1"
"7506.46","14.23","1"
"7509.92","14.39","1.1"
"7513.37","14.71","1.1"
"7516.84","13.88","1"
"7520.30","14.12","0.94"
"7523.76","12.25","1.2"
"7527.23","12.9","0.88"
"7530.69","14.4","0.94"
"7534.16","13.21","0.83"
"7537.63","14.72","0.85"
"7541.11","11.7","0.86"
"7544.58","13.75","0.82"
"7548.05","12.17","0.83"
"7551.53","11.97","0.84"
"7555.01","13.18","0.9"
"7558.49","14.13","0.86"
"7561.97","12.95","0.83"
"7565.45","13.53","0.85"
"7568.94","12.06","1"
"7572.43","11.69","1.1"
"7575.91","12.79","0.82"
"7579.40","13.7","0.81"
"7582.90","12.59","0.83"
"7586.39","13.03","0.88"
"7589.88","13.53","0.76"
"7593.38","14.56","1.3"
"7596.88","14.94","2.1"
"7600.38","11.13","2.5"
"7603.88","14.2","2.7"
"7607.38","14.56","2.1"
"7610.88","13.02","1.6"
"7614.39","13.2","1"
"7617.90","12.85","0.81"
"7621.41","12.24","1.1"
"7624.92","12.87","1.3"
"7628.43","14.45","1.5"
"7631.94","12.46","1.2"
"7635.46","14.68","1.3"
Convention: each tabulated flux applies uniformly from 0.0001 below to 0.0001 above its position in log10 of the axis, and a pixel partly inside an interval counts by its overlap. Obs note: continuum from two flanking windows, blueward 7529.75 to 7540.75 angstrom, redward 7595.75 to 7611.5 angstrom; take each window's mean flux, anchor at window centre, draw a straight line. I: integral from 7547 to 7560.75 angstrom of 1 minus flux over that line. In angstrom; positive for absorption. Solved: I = 0.8 angstrom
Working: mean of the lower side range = 13.8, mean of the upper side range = 13.6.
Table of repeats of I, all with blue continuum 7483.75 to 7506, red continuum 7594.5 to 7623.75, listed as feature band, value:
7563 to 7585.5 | 1.0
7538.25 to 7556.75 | 1.0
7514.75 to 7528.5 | 0.2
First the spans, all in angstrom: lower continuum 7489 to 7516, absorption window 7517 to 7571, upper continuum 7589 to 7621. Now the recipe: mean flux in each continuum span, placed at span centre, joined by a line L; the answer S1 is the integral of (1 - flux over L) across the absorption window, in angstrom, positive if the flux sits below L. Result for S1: 2.36 angstrom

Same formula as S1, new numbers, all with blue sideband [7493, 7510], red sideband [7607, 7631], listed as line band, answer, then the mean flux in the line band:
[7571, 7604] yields 0.4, 13.2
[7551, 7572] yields 0.8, 12.9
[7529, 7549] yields 0.3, 13.4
